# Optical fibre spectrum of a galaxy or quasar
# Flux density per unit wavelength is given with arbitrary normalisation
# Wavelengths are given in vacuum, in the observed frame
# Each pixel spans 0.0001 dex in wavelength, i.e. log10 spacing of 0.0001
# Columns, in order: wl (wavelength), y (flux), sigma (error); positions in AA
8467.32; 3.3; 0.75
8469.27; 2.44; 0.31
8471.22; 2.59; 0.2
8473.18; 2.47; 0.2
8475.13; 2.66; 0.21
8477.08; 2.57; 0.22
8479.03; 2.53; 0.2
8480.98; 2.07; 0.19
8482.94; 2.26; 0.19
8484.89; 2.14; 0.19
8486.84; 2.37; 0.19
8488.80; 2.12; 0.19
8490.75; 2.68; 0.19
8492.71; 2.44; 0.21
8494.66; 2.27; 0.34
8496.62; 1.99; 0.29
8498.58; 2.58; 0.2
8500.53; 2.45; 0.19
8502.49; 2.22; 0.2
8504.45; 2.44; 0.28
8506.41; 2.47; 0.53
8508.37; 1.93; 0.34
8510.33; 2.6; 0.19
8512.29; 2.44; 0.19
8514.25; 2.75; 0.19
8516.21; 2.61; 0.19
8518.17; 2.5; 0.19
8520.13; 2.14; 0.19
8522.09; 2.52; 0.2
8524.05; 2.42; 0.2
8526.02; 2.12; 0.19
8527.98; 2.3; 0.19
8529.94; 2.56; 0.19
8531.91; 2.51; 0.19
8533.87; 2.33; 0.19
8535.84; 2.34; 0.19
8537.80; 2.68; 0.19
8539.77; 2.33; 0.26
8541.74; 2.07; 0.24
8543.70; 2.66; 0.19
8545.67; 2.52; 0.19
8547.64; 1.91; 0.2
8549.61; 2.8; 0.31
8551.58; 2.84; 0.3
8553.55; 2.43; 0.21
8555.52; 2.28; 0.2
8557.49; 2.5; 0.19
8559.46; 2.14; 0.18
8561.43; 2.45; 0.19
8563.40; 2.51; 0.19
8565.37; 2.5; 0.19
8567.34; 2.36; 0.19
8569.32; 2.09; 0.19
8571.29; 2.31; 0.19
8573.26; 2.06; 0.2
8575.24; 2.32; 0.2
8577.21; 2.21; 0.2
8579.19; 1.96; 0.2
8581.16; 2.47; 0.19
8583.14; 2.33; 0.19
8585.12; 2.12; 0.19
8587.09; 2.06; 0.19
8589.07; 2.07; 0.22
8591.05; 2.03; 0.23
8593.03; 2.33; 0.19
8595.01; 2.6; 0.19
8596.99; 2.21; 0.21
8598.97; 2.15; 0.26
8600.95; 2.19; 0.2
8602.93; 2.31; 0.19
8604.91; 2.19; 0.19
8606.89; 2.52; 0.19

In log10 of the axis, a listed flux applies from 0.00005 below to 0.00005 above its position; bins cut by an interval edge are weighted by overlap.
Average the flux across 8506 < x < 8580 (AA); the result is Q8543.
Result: 2.38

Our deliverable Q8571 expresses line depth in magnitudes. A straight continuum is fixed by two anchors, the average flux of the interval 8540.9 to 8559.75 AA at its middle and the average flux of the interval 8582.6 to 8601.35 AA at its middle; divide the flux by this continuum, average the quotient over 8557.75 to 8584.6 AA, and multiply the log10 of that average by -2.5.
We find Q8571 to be 0.014 mag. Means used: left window 2.43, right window 2.21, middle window 2.29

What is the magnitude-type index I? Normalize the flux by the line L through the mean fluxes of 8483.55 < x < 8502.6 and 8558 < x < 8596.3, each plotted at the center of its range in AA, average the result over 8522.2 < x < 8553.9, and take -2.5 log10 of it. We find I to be -0.06 mag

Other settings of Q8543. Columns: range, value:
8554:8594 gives 2.26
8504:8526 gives 2.42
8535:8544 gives 2.4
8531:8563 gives 2.43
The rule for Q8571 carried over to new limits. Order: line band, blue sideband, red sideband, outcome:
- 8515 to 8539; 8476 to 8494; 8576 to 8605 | -0.056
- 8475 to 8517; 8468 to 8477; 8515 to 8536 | 0.048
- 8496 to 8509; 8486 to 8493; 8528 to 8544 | 0.041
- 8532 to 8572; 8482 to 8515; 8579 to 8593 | -0.075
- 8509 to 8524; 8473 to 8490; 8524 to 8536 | -0.057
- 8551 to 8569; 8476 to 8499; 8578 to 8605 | -0.080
